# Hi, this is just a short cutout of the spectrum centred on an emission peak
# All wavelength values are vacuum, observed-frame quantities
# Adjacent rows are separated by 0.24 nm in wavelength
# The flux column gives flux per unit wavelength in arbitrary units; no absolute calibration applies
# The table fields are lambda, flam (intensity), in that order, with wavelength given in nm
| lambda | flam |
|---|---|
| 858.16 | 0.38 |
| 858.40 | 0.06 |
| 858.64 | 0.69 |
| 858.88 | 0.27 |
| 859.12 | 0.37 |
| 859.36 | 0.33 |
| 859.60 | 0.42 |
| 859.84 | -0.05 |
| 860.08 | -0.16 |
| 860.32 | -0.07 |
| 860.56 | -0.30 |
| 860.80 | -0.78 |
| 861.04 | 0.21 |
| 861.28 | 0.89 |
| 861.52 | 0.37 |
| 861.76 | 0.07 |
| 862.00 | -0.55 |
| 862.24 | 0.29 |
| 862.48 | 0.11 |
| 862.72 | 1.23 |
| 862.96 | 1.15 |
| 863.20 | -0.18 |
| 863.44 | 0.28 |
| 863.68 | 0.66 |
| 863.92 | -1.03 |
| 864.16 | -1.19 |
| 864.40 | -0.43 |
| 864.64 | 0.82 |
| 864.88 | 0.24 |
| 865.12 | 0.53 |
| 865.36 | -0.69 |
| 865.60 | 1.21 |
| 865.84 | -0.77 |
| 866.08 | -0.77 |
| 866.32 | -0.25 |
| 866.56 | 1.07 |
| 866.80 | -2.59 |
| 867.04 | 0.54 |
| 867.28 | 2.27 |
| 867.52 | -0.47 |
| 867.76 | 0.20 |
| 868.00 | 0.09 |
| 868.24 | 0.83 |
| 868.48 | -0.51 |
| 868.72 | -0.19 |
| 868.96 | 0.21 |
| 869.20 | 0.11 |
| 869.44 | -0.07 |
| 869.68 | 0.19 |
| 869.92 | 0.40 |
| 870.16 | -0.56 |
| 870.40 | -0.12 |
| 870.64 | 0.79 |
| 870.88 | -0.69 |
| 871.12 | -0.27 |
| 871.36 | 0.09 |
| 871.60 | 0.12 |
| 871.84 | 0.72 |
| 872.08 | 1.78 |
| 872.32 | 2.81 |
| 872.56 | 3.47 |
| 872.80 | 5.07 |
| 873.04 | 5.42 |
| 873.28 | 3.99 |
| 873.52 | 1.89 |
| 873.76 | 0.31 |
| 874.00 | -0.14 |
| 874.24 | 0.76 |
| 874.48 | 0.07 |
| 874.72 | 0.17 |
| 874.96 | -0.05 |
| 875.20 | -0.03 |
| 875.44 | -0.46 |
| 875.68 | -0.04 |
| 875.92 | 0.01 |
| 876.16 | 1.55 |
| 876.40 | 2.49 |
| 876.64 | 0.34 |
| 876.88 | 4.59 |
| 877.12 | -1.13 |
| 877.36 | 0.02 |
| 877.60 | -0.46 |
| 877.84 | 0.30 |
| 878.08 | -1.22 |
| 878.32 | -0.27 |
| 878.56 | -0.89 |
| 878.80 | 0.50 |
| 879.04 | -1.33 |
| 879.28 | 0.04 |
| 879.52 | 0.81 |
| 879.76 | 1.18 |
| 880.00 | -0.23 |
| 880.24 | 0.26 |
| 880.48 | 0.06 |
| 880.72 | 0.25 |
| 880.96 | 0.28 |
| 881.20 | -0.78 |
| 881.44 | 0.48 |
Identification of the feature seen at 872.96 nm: [O II]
